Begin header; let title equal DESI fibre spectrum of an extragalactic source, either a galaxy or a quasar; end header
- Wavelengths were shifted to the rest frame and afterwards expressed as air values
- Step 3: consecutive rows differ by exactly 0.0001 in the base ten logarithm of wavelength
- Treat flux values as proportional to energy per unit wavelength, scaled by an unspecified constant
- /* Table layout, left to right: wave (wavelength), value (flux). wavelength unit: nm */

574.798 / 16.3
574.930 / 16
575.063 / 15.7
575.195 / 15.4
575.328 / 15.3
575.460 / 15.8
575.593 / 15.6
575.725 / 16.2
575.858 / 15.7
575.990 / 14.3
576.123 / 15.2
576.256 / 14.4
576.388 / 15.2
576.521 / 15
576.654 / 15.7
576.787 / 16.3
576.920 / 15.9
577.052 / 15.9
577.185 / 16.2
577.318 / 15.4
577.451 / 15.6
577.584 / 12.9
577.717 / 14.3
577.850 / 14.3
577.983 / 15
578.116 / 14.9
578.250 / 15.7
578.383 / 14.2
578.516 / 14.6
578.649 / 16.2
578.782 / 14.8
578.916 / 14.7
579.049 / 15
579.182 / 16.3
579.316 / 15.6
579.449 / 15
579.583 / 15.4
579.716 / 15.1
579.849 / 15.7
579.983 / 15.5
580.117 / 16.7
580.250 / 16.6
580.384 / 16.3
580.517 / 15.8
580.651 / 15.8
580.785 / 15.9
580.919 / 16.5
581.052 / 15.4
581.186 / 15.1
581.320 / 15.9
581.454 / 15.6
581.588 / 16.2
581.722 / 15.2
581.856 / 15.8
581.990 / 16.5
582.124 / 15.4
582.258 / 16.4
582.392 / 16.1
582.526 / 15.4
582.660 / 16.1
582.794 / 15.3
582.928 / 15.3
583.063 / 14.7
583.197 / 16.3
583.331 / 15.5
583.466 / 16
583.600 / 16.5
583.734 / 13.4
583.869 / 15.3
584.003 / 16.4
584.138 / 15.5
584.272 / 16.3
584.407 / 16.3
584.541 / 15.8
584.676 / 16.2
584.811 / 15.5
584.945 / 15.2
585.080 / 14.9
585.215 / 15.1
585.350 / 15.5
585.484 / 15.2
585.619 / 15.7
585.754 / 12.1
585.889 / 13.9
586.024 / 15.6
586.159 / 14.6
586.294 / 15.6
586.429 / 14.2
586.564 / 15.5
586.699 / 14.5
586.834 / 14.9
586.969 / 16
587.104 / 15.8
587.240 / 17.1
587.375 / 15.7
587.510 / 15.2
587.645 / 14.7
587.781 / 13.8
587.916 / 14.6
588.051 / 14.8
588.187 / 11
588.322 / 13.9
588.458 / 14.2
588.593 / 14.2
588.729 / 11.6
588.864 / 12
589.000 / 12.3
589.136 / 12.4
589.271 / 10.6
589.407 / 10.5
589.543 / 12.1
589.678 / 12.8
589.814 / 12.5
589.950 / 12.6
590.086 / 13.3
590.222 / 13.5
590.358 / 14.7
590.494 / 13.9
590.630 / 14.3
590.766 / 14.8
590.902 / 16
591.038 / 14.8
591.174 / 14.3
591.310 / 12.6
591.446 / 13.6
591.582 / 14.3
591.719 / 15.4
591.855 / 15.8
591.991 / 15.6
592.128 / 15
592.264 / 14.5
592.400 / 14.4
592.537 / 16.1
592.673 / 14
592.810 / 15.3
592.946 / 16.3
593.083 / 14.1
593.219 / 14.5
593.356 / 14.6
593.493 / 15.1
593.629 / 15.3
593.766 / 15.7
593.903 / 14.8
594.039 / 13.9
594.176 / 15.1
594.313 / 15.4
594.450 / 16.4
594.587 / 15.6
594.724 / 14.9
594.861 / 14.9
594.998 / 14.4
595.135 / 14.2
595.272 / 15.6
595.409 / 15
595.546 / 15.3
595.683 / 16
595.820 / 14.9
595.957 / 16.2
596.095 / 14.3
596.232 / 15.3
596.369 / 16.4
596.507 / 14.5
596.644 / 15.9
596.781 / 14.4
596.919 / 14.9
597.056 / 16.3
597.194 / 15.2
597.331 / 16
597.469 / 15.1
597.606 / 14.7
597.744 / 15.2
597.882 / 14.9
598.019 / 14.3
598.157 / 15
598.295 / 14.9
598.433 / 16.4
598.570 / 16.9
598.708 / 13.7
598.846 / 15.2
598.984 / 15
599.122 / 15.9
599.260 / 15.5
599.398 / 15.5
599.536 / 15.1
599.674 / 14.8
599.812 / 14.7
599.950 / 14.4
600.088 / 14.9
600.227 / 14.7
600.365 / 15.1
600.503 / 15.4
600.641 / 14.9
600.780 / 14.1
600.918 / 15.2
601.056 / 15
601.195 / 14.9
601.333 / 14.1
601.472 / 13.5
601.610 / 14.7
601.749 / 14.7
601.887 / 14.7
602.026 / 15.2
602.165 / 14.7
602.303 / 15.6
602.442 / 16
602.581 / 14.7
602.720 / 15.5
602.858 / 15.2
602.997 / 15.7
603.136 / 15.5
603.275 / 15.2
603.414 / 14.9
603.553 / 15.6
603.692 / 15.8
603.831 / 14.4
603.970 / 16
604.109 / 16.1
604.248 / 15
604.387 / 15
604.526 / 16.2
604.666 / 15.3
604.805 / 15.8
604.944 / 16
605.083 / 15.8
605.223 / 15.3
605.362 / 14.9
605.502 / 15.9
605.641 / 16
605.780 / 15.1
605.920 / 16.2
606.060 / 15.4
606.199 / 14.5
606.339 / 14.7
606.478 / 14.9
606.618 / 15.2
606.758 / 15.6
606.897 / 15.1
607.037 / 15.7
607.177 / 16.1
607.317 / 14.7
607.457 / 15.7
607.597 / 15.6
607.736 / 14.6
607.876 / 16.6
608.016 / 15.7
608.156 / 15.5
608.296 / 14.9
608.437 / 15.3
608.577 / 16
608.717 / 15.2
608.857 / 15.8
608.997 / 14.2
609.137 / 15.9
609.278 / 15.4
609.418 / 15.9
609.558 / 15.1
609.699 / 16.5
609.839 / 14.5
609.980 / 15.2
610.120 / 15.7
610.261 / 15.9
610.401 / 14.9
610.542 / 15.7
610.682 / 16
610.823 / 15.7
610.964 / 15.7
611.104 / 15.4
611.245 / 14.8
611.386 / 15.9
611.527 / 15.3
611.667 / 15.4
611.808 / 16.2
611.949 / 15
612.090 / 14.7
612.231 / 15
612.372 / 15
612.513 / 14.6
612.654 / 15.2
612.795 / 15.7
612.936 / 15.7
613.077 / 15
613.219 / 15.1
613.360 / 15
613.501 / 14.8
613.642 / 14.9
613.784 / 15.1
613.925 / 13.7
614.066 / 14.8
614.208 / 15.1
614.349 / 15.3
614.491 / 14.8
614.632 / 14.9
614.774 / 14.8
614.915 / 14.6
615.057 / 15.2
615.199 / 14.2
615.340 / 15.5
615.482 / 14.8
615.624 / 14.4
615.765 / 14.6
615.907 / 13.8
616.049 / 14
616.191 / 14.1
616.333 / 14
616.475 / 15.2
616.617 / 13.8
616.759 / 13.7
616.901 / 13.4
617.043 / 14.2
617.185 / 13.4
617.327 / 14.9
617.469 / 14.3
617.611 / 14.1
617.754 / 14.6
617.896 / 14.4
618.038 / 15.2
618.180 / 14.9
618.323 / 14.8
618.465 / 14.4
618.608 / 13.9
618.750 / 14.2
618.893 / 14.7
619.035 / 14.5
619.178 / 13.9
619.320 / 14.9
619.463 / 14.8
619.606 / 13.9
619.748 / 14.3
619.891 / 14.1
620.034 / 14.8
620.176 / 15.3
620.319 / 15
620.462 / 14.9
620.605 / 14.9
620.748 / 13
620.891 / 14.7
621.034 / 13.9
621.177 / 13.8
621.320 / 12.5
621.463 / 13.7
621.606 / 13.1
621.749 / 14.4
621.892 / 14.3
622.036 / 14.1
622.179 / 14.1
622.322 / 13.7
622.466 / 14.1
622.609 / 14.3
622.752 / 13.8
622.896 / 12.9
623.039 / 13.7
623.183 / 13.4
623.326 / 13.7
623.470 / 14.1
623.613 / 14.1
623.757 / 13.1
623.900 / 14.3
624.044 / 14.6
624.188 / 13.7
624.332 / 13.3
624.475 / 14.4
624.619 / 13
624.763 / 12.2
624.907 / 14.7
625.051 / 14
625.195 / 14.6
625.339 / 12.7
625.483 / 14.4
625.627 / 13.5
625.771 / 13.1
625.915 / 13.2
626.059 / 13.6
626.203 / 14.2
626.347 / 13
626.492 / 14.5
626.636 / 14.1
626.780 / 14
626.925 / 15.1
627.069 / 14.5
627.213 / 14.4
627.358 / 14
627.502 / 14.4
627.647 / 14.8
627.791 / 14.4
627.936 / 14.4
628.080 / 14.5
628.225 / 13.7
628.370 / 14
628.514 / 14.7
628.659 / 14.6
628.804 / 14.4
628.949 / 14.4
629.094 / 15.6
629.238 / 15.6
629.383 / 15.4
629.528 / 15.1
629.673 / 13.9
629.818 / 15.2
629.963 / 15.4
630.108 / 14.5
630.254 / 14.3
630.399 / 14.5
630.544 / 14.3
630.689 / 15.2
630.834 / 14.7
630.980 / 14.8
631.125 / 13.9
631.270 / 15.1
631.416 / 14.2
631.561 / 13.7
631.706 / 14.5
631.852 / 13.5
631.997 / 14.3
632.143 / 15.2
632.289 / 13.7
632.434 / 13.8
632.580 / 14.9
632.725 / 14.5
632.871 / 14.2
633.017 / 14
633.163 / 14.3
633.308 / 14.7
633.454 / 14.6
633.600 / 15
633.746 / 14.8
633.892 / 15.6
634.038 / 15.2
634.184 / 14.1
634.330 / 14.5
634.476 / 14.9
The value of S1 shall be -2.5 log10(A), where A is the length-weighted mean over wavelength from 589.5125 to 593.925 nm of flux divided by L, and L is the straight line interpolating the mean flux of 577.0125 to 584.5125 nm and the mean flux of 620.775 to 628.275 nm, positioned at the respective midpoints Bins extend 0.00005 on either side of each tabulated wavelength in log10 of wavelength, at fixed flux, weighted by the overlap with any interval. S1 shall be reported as 0.05 mag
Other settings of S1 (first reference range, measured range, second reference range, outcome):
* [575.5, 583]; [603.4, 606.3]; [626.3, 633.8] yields -0.04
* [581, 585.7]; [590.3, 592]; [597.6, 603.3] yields 0.05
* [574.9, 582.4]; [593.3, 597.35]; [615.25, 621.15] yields -0.01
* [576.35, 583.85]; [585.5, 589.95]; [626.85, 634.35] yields 0.11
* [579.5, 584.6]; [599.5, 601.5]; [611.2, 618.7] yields 0.03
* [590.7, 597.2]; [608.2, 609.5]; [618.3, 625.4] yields -0.07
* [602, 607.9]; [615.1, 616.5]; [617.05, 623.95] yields 0.01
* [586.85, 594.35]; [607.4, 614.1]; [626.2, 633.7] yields -0.07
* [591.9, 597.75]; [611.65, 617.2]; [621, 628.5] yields -0.03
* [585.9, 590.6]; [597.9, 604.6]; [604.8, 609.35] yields -0.01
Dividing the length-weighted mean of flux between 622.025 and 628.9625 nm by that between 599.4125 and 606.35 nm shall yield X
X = 0.92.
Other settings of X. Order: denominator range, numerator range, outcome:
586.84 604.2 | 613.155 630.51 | 0.97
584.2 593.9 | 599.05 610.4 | 1.06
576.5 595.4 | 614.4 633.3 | 0.96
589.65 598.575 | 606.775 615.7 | 1.02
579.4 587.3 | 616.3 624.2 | 0.91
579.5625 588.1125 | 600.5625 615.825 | 0.98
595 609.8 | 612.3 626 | 0.94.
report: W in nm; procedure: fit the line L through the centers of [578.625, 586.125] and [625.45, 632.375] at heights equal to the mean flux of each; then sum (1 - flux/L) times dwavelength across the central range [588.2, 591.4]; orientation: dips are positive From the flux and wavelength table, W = 0.46 nm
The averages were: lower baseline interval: 15.6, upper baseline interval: 14.4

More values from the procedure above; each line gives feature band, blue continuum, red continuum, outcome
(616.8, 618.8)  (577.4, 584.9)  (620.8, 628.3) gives -0.02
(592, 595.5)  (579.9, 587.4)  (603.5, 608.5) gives 0.11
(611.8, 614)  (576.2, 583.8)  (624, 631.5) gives -0.05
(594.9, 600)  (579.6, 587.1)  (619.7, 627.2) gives -0.08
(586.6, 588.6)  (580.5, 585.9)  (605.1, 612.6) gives 0.10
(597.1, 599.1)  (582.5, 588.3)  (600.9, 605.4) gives 0.00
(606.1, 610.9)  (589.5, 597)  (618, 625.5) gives -0.35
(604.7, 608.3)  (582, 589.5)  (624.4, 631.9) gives -0.23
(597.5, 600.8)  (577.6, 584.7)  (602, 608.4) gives 0.08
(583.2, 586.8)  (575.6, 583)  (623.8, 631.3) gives 0.02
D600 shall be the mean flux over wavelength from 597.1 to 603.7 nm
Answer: 15.1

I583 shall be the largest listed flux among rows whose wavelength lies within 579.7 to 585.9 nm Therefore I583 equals 16.7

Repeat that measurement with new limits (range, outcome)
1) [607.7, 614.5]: 16.6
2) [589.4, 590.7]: 14.7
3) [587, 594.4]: 17.1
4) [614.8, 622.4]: 15.5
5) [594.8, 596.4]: 16.4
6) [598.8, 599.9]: 15.9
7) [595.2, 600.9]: 16.9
